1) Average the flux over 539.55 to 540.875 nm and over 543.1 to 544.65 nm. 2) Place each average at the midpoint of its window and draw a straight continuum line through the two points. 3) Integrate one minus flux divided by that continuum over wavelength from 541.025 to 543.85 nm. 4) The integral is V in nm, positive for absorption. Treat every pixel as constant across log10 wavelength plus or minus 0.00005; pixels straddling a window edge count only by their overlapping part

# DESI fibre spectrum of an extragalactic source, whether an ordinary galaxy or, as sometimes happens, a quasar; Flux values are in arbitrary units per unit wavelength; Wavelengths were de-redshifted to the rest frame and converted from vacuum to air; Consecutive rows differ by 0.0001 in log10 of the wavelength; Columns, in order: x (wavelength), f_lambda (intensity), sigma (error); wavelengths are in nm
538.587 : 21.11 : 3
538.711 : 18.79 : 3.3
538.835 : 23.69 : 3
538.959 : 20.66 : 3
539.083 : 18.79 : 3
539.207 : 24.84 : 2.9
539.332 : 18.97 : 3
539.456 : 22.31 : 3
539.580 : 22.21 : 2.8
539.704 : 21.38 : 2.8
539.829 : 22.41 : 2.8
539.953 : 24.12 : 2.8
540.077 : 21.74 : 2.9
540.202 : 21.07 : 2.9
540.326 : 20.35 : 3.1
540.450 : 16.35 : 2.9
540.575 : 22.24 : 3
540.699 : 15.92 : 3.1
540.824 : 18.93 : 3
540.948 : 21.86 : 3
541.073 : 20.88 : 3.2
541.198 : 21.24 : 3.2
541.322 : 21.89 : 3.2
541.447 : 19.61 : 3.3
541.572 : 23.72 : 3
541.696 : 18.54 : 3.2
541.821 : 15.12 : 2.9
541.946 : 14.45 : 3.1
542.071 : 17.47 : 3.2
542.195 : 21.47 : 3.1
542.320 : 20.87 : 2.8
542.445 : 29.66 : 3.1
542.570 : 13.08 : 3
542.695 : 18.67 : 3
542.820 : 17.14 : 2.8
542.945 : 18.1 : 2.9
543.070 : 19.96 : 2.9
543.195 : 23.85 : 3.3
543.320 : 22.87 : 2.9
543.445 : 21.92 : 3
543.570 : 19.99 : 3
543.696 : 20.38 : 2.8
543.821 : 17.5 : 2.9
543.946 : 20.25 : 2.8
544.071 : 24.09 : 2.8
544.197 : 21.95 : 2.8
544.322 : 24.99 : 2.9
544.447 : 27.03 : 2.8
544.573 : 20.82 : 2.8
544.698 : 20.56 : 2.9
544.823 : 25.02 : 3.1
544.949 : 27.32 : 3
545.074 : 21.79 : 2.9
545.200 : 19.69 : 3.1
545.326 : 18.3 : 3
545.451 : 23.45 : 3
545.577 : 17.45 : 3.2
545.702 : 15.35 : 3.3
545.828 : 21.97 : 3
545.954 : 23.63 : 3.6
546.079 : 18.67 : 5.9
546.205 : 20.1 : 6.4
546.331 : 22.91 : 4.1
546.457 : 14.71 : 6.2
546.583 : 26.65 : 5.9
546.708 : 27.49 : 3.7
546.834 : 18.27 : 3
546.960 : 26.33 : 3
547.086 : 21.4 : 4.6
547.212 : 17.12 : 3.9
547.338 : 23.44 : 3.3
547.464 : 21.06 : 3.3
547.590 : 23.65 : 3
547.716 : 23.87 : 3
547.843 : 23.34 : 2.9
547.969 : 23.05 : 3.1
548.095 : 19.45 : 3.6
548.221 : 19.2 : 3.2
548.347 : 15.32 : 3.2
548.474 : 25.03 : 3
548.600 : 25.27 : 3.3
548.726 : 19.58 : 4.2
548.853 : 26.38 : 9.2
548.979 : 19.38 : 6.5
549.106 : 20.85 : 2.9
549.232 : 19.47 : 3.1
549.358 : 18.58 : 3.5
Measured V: 0.20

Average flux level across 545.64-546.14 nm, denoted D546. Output 19.9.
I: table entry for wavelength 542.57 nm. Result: 13.08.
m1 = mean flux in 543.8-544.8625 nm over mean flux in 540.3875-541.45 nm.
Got 1.1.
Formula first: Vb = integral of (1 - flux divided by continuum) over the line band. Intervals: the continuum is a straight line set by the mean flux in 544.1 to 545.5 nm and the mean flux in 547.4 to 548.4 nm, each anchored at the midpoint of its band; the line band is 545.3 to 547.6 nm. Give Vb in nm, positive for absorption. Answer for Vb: 0.08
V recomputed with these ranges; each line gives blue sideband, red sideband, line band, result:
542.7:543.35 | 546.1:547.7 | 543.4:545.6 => -0.115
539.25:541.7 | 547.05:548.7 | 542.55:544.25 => 0.081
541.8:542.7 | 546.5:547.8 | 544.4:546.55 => 0.034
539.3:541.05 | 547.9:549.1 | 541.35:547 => 0.030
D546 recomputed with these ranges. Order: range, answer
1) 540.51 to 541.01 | 19.7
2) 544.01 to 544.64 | 23.7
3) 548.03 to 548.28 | 19.4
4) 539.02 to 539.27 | 21.8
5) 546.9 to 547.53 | 21.9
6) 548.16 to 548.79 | 20.9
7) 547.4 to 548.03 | 23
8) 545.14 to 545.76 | 18.9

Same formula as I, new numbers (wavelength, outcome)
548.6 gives 25.27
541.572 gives 23.72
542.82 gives 17.14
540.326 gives 20.35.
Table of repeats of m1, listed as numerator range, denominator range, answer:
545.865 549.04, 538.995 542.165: 1.08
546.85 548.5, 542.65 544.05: 1.07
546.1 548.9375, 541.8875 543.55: 1.10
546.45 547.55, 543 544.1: 1.05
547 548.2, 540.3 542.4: 1.12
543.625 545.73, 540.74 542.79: 1.09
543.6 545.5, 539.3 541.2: 1.07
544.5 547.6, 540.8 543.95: 1.07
